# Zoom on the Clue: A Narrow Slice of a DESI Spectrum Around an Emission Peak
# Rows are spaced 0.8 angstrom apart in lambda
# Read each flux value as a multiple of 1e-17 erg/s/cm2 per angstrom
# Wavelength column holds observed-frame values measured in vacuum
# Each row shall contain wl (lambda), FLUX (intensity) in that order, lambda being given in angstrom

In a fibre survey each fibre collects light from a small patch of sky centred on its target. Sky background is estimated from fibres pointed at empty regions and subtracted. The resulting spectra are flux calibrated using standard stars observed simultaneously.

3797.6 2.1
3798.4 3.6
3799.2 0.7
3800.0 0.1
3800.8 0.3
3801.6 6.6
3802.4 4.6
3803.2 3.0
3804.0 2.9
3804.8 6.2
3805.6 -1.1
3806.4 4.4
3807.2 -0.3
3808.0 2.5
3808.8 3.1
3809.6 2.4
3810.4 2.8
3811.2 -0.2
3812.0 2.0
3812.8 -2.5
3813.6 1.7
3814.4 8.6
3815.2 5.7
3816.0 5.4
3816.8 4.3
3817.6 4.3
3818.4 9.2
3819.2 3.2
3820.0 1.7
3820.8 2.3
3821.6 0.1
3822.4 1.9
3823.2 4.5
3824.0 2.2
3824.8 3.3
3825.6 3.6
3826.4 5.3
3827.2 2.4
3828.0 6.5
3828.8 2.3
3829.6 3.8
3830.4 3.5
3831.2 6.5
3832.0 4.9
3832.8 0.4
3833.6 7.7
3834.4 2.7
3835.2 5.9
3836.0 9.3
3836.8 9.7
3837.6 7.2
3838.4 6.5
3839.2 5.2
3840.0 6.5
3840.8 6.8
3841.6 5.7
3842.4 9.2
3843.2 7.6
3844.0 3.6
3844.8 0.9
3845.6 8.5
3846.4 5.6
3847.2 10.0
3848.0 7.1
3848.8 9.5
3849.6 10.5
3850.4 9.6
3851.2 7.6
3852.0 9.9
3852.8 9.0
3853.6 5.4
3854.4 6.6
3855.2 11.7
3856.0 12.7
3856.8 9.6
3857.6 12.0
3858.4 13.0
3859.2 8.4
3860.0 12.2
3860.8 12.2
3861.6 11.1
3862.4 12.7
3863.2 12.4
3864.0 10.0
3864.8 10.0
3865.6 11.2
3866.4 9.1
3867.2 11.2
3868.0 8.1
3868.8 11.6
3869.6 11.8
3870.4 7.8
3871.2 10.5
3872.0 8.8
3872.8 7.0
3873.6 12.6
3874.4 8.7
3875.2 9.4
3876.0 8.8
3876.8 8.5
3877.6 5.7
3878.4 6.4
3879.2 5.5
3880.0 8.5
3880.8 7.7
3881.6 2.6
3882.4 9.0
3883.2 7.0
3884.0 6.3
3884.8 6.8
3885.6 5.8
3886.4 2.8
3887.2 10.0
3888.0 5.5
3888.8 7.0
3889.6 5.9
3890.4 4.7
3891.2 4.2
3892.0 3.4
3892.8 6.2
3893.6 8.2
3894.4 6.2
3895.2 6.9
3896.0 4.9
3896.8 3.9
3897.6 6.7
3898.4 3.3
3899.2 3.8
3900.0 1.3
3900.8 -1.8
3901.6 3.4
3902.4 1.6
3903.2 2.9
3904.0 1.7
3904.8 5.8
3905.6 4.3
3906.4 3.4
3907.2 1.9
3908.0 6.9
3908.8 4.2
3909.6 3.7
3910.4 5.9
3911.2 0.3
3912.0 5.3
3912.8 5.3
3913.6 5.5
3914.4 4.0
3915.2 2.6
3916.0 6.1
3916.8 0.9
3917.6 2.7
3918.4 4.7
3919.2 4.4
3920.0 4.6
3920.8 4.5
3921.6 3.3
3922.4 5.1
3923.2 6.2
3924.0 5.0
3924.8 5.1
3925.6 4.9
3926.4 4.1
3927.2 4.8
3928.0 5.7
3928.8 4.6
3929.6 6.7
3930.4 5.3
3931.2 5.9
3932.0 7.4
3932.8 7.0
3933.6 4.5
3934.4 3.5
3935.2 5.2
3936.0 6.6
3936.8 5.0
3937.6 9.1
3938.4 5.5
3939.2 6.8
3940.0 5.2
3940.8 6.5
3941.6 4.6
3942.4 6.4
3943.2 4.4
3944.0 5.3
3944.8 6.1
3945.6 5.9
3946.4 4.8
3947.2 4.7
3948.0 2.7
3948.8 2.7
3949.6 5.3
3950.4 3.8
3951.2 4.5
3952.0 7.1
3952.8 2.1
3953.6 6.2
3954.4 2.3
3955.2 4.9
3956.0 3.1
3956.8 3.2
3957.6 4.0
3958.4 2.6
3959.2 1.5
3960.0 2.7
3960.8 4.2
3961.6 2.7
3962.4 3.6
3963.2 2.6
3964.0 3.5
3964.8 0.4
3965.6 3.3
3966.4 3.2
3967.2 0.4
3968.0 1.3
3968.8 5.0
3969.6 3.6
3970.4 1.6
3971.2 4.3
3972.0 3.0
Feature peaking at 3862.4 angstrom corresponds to Ly-alpha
